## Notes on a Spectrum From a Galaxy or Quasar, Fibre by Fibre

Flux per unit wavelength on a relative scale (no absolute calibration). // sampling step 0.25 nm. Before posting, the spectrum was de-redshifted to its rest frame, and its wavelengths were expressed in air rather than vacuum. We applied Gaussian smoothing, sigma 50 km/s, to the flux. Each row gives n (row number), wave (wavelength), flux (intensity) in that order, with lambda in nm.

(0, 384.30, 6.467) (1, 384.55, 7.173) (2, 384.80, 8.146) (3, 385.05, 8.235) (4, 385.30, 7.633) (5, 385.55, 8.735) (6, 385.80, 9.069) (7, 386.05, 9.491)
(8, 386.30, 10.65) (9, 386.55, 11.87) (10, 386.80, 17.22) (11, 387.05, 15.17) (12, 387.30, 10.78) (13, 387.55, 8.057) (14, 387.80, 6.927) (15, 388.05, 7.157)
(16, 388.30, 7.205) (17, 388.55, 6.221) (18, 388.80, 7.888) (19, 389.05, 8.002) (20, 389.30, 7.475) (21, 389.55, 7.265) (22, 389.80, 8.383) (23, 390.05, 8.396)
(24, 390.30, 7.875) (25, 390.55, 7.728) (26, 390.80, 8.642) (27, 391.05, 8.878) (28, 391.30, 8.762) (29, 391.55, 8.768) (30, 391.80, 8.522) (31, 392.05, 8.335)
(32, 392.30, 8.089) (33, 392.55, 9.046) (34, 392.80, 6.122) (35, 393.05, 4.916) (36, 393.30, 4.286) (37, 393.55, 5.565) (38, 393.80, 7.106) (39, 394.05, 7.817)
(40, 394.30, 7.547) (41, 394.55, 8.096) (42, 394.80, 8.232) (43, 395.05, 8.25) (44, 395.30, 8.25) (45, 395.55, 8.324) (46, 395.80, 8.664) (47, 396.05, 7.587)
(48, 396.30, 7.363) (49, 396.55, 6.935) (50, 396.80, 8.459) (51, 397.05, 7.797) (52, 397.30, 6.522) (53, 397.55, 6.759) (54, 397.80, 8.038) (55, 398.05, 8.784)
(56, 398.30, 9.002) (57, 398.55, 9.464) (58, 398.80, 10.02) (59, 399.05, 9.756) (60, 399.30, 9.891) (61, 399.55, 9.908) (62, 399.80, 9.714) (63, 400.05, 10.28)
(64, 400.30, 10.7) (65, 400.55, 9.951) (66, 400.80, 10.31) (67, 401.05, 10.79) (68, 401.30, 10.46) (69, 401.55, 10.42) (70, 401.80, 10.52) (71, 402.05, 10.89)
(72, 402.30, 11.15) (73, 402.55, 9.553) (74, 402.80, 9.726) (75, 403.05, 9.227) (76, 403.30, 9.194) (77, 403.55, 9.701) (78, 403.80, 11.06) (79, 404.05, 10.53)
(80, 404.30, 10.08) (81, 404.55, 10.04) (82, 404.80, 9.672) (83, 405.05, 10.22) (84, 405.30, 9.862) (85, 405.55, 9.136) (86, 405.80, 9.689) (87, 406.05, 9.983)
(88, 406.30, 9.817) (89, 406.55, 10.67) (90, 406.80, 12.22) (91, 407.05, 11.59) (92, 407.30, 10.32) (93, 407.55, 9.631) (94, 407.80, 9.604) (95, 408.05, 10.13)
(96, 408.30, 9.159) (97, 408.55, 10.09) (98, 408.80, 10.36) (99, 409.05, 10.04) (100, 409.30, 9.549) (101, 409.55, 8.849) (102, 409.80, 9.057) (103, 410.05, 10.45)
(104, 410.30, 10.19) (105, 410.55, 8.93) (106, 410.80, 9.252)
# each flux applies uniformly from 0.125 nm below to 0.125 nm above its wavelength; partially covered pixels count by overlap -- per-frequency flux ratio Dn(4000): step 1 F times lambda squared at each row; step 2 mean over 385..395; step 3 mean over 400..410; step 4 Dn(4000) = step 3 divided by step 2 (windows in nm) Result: 1.30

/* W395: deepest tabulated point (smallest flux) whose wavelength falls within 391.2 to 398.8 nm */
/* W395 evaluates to 4.286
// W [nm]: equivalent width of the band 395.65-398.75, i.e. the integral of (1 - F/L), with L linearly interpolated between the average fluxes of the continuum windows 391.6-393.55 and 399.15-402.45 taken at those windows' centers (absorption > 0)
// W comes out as 0.32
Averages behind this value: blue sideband 7.02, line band 8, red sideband 10.4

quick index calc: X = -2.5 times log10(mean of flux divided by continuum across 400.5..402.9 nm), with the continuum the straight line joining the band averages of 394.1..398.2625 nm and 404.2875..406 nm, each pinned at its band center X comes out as -0.15 mag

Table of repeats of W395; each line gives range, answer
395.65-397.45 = 6.522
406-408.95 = 9.159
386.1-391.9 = 6.221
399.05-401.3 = 9.714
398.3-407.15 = 9.002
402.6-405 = 9.194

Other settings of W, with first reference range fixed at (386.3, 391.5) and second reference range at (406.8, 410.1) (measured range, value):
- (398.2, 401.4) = -0.15 nm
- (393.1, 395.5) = 0.54 nm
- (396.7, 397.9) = 0.25 nm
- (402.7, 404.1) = -0.02 nm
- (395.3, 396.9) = 0.25 nm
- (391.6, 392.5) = 0.08 nm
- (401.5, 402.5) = -0.10 nm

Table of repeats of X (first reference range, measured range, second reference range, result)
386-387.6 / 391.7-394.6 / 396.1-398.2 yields 0.304 mag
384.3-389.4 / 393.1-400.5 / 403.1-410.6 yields 0.163 mag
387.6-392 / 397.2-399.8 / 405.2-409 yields 0.020 mag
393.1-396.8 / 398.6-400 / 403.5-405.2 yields -0.135 mag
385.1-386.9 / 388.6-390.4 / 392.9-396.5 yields 0.173 mag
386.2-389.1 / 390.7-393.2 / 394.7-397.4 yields 0.111 mag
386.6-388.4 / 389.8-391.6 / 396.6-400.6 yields 0.192 mag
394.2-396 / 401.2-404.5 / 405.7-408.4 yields -0.072 mag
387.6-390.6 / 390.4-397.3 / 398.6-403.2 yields 0.118 mag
